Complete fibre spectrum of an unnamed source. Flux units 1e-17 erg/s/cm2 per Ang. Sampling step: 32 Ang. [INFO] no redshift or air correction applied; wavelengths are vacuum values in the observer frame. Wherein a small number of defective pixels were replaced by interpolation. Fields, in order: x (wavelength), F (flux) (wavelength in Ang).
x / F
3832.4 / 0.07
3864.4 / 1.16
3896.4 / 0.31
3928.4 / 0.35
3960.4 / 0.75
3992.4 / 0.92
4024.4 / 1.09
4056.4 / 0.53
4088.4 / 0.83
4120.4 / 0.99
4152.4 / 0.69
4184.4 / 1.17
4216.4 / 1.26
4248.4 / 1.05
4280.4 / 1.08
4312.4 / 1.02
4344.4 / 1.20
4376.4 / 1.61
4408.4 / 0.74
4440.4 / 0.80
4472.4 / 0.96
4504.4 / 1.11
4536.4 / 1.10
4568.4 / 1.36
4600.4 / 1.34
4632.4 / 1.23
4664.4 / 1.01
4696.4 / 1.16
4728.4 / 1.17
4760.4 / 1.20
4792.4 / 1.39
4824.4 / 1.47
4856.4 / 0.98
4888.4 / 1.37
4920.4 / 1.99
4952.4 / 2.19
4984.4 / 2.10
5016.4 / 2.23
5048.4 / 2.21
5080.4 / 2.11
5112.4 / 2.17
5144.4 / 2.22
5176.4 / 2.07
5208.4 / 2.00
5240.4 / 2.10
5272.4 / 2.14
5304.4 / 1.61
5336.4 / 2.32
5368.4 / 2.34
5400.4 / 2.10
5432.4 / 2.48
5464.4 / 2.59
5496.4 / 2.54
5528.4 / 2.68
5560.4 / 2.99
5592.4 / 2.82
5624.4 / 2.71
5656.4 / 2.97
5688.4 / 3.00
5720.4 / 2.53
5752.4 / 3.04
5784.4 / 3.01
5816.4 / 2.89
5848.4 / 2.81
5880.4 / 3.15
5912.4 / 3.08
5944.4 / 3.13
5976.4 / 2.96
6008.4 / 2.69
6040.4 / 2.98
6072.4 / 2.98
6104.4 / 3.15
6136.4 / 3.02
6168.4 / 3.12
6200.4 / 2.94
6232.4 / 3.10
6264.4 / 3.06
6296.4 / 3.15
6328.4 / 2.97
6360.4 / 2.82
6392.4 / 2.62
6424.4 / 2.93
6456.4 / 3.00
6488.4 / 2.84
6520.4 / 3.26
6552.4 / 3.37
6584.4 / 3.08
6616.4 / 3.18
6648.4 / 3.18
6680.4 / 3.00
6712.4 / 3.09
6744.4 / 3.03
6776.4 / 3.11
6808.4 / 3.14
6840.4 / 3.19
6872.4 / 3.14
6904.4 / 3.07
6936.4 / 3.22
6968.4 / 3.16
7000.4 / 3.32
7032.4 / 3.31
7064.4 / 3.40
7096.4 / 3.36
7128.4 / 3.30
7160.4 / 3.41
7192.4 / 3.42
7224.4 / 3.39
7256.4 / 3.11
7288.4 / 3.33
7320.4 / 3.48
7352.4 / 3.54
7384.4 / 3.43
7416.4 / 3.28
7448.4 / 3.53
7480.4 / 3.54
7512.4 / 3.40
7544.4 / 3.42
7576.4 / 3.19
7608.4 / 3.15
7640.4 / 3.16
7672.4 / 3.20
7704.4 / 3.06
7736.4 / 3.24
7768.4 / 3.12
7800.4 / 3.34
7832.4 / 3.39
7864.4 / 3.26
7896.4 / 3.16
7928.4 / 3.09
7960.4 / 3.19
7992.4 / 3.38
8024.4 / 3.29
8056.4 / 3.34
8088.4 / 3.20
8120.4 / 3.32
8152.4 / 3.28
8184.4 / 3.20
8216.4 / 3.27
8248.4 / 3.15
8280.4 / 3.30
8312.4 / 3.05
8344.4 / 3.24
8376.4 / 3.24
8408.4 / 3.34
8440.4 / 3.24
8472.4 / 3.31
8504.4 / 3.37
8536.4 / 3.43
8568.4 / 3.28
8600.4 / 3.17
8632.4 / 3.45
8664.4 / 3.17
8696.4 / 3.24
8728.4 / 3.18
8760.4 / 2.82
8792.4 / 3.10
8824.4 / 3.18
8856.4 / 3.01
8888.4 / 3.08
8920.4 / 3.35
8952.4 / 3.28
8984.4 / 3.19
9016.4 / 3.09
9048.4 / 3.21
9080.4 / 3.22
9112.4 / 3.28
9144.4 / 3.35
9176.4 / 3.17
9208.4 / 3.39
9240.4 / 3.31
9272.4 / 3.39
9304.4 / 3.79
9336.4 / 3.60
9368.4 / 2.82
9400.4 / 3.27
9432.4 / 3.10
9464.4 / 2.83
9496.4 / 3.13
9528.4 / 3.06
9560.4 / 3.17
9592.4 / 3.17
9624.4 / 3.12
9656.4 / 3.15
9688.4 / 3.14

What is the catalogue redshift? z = 0.233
